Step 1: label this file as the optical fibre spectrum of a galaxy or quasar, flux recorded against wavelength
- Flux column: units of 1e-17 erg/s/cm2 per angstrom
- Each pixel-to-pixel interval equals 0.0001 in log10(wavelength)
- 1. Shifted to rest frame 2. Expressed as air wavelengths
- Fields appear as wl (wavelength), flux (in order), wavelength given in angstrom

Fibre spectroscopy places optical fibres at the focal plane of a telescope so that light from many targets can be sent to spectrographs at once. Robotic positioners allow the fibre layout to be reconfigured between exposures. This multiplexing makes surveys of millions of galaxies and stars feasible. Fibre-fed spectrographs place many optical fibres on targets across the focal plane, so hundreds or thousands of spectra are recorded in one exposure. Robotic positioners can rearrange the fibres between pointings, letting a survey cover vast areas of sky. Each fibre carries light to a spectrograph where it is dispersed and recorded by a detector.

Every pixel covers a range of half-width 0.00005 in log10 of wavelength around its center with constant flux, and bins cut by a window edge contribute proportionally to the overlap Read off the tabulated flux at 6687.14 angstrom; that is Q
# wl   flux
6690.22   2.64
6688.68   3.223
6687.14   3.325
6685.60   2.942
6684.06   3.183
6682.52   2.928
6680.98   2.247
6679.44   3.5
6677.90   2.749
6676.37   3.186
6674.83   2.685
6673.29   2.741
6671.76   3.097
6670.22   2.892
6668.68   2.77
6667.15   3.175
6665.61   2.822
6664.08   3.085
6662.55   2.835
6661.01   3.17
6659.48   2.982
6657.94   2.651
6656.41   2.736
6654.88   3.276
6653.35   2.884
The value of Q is 3.325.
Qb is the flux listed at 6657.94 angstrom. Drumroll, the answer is 2.651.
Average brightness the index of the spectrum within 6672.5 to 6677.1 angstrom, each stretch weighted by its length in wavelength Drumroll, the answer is 2.87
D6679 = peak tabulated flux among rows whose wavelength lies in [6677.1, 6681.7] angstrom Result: 3.5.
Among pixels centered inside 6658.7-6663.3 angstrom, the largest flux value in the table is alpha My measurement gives 3.17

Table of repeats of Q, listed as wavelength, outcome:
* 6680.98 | 2.247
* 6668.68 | 2.77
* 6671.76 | 3.097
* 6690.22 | 2.64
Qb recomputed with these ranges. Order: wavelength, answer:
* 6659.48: 2.982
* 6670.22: 2.892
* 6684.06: 3.183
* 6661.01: 3.17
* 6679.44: 3.5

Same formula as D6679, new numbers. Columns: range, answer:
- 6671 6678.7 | 3.186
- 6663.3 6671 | 3.175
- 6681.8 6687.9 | 3.325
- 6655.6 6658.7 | 2.736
